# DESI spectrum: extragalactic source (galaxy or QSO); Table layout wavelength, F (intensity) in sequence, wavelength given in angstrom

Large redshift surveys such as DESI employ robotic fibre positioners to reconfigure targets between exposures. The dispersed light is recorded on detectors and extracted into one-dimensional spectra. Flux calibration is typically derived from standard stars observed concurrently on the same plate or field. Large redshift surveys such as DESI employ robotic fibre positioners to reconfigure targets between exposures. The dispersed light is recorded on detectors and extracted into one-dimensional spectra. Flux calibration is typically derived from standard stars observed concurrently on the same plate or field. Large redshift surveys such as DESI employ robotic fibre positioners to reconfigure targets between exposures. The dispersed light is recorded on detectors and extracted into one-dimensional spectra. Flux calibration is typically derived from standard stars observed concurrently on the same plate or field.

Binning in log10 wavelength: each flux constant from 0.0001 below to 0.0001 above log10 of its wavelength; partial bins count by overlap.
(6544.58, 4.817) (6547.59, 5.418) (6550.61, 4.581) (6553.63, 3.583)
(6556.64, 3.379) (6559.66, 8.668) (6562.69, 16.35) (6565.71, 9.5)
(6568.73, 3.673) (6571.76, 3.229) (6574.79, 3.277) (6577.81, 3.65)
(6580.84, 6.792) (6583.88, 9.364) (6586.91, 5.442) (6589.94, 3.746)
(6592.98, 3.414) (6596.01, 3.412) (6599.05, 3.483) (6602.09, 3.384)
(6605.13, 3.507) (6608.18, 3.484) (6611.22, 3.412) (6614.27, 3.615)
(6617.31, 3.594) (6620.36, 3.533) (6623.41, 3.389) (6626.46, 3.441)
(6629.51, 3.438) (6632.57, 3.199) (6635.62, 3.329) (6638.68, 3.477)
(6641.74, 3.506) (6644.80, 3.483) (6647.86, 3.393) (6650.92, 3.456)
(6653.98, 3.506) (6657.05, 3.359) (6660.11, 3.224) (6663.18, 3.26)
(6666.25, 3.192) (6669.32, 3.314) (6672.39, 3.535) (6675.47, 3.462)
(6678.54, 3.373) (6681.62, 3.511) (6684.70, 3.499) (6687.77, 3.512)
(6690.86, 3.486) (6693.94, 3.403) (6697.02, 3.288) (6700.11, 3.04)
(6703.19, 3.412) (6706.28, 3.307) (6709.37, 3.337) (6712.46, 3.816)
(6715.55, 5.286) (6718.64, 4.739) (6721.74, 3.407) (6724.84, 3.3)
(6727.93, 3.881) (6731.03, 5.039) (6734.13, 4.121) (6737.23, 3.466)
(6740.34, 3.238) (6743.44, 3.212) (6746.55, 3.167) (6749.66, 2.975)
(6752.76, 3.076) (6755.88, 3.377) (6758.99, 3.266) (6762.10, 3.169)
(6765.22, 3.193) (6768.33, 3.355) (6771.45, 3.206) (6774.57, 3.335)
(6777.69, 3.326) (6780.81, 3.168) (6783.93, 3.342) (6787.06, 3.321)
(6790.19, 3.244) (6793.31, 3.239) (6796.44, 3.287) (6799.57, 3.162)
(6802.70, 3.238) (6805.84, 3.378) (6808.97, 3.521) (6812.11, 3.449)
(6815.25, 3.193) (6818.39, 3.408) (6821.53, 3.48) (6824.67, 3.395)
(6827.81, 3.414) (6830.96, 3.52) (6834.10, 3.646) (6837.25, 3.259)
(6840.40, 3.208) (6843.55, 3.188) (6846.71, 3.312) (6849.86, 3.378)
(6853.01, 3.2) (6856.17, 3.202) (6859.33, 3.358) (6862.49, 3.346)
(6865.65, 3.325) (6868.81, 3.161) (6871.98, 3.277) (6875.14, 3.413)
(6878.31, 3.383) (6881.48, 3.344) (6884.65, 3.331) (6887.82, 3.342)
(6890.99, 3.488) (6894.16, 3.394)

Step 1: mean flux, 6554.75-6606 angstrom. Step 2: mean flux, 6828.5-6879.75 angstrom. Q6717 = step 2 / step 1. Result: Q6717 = 0.60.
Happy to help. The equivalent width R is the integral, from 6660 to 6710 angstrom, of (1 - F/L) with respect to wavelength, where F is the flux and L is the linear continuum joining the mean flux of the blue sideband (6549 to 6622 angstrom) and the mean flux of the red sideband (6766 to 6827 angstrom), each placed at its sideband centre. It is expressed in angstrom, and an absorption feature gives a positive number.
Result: 9.95 angstrom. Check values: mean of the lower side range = 5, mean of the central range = 3.37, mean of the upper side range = 3.32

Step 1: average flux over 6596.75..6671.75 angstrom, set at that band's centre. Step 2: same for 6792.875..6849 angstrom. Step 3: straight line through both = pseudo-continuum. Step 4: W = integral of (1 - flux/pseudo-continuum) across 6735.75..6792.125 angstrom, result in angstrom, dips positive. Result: 2.10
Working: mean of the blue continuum 3.42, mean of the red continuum 3.35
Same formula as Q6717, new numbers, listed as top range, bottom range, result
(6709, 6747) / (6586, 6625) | 1.07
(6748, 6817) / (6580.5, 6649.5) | 0.84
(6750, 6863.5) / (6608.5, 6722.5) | 0.94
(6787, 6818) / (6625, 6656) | 0.97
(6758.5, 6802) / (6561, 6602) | 0.57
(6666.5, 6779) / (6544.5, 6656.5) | 0.78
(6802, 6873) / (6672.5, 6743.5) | 0.91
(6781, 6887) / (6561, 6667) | 0.77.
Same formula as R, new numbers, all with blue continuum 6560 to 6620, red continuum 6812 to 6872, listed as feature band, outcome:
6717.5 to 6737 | 0.5 angstrom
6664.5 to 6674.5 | 2.6 angstrom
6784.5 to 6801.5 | 2.0 angstrom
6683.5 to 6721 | 5.5 angstrom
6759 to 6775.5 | 2.6 angstrom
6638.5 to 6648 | 2.5 angstrom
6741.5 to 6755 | 2.9 angstrom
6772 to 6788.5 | 2.1 angstrom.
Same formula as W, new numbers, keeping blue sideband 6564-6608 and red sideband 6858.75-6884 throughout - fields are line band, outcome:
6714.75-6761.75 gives 3.77 angstrom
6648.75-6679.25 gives 6.82 angstrom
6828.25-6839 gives 0.14 angstrom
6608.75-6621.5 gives 2.91 angstrom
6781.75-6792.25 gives 1.25 angstrom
